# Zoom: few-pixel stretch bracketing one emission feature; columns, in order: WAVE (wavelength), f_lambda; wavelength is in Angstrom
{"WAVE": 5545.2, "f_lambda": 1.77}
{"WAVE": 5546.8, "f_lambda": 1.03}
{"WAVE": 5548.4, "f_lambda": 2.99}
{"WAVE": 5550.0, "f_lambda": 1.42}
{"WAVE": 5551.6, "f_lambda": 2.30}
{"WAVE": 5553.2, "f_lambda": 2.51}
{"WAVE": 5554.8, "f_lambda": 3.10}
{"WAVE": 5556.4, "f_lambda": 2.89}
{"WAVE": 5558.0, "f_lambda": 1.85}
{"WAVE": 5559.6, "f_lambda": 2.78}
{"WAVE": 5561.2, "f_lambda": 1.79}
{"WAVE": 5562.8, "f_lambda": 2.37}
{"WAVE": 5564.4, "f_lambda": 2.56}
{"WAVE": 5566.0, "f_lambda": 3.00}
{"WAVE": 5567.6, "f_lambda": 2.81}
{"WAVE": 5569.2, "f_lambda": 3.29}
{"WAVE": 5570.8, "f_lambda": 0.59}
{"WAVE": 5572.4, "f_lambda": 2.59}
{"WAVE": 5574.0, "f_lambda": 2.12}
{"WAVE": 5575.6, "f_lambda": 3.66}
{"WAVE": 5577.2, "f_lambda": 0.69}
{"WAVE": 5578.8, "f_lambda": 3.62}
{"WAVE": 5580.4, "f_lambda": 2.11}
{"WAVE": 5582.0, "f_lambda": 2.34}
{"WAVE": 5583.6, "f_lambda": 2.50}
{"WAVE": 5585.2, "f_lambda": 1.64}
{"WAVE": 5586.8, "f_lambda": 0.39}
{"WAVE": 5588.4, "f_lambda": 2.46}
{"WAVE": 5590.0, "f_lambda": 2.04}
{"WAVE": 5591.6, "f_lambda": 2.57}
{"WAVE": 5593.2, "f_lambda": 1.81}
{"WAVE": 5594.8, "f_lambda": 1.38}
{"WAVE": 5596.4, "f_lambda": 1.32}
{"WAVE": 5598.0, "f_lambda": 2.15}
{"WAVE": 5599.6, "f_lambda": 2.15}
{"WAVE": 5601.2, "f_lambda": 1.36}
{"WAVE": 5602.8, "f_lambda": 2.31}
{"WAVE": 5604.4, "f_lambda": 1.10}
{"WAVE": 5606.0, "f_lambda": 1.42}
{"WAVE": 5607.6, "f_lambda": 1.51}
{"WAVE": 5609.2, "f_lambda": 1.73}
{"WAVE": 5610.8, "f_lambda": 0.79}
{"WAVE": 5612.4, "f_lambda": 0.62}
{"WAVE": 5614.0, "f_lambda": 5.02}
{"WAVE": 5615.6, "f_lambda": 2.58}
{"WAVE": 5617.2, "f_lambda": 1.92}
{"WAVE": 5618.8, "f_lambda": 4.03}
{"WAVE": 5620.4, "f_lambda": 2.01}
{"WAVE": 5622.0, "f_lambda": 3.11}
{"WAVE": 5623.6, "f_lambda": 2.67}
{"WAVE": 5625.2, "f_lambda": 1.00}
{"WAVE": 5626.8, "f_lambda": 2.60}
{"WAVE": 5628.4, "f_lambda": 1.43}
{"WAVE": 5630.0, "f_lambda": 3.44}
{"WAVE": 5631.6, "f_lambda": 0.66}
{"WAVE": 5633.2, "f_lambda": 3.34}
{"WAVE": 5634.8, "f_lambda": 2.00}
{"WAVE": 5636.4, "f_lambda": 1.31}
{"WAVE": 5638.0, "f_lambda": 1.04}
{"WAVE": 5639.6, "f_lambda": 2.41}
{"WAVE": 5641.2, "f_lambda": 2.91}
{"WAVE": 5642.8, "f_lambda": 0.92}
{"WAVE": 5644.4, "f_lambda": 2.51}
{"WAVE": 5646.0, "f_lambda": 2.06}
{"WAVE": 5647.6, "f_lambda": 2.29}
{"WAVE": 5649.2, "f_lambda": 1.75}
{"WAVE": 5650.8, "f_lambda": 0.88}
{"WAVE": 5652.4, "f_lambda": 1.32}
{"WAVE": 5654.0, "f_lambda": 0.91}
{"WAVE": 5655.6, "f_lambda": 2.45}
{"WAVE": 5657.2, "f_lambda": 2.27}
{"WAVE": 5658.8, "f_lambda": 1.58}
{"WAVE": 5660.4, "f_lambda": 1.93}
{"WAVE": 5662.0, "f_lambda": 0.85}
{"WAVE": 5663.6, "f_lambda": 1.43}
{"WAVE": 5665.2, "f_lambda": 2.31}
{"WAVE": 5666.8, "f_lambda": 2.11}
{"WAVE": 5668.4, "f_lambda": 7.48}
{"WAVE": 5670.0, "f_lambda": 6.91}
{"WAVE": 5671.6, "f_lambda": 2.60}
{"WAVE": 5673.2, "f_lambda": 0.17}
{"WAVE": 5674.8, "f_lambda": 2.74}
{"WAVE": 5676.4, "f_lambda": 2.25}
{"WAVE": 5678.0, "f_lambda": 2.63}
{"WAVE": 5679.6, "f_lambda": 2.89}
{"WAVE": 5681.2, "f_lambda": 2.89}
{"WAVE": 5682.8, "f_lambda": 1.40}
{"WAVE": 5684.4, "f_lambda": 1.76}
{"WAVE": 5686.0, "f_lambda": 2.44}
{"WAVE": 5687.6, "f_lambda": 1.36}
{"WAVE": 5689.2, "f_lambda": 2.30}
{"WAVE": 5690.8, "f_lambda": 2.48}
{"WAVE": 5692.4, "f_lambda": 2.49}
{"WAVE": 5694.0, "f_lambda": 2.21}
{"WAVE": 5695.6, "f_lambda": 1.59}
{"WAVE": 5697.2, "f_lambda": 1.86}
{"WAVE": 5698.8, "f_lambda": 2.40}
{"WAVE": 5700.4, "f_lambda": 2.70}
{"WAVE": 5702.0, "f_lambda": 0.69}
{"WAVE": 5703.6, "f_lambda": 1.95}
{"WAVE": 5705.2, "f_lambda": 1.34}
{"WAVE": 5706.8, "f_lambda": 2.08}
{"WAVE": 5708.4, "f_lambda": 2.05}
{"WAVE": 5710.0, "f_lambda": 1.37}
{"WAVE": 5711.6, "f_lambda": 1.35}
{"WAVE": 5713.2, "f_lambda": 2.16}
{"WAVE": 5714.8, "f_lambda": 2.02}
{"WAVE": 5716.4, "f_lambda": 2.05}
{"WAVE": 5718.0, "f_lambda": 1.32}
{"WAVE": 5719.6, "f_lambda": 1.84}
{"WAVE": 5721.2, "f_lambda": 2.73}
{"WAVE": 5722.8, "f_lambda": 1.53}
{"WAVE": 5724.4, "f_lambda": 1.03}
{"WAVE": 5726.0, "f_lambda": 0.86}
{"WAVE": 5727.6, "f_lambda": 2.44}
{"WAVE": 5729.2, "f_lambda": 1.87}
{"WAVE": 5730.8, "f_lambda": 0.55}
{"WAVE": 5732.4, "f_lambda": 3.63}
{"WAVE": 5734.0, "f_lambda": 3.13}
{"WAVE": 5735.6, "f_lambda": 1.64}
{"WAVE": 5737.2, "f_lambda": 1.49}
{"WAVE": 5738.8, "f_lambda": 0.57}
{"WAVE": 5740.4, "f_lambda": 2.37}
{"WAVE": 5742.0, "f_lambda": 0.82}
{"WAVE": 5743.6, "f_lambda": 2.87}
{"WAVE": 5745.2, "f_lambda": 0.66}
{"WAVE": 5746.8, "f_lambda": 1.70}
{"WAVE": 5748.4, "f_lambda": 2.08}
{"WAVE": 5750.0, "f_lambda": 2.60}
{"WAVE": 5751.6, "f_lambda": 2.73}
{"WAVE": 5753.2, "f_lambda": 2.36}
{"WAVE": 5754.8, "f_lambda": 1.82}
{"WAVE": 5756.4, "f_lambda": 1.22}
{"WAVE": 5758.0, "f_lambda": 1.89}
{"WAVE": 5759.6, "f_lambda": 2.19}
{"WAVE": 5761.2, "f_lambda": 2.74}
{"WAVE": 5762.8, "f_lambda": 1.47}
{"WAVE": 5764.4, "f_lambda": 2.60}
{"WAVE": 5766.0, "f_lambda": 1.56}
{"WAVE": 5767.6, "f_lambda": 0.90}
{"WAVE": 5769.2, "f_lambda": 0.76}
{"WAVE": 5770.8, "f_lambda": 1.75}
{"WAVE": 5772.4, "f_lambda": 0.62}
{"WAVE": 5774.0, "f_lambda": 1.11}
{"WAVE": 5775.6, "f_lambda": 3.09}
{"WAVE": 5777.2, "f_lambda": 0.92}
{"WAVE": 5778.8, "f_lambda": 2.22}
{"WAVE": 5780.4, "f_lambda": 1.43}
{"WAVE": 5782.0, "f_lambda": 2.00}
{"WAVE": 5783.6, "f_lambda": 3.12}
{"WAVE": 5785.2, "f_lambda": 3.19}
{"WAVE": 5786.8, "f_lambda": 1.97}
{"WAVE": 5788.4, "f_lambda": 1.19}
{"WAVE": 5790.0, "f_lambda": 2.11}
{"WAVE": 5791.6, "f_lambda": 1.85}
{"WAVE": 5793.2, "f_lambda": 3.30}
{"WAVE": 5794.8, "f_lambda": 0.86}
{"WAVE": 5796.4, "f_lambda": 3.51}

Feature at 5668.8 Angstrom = [O III]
